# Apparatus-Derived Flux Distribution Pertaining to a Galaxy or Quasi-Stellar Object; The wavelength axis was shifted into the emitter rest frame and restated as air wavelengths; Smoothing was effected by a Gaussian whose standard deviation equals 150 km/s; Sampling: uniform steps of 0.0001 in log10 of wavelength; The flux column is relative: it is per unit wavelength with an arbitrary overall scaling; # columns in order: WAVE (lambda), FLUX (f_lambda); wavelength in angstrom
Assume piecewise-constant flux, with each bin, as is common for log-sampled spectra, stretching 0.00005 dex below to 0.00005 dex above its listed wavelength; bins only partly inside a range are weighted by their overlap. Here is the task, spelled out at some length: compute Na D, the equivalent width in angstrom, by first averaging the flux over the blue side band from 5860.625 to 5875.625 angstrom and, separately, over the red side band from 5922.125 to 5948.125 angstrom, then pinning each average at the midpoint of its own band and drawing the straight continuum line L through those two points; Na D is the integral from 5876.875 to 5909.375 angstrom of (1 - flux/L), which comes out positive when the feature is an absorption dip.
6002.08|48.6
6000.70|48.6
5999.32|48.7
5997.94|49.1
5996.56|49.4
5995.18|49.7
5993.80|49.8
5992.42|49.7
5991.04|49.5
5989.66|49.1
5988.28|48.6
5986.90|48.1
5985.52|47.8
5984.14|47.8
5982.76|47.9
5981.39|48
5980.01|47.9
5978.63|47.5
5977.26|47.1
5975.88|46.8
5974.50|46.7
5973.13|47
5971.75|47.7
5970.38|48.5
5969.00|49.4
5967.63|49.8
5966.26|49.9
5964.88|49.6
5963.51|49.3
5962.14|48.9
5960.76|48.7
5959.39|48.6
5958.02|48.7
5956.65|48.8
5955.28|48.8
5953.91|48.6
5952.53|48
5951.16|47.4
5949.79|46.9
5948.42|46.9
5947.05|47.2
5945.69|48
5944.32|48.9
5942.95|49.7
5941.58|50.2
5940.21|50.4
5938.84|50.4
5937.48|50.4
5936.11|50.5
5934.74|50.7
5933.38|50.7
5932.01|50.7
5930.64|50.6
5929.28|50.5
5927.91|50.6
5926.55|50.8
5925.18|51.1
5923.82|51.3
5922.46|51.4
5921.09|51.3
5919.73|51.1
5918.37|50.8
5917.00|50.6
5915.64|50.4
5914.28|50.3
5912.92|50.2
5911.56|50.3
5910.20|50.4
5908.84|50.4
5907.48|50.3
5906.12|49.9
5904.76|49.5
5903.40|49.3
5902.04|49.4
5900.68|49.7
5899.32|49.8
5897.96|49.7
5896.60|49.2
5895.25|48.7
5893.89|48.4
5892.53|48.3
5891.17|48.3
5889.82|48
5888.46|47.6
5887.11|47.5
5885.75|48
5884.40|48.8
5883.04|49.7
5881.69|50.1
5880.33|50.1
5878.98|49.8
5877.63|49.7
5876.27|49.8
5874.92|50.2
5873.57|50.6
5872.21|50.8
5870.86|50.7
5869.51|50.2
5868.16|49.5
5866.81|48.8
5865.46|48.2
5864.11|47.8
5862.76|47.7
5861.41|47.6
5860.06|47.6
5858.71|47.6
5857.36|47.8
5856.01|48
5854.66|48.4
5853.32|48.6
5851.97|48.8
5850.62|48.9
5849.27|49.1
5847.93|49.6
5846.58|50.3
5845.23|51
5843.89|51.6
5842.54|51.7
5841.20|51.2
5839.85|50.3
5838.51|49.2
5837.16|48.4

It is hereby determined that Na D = 0.3 angstrom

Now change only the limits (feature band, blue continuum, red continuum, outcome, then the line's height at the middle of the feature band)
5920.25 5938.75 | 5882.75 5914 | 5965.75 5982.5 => -0.8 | 48.7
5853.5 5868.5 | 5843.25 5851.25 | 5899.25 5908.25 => 0.6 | 50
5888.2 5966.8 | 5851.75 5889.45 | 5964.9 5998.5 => -1.4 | 48.7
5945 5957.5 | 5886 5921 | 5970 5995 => 0.2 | 48.7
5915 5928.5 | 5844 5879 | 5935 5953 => -0.5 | 49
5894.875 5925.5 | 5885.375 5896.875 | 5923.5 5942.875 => -0.6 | 49.3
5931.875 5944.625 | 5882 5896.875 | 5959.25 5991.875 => -0.5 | 48.4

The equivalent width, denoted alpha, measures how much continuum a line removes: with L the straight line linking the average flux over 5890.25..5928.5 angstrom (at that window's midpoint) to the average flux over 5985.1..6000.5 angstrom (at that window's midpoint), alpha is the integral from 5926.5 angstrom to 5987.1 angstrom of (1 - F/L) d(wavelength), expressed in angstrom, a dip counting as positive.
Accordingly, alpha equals 0.8 angstrom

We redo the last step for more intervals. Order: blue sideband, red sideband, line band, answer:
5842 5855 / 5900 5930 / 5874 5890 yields 0.31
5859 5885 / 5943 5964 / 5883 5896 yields 0.22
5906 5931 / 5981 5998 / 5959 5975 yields 0.23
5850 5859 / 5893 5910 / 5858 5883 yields -0.28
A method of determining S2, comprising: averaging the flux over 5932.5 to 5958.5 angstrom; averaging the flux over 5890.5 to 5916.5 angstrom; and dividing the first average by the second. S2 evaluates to 1.0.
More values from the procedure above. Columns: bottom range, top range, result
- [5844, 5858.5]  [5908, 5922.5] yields 1.03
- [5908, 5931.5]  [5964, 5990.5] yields 0.95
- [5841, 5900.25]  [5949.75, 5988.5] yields 0.98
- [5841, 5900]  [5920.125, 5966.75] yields 1.01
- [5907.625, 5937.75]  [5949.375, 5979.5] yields 0.95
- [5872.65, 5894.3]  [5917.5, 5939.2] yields 1.04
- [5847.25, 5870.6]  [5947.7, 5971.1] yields 1.00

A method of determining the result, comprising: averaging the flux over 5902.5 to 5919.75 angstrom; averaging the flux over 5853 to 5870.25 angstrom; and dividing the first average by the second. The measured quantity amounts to 1.0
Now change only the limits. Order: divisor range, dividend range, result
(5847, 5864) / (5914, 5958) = 1.03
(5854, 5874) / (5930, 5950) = 1.02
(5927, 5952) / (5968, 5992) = 0.97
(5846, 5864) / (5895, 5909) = 1.02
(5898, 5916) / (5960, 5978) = 0.97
